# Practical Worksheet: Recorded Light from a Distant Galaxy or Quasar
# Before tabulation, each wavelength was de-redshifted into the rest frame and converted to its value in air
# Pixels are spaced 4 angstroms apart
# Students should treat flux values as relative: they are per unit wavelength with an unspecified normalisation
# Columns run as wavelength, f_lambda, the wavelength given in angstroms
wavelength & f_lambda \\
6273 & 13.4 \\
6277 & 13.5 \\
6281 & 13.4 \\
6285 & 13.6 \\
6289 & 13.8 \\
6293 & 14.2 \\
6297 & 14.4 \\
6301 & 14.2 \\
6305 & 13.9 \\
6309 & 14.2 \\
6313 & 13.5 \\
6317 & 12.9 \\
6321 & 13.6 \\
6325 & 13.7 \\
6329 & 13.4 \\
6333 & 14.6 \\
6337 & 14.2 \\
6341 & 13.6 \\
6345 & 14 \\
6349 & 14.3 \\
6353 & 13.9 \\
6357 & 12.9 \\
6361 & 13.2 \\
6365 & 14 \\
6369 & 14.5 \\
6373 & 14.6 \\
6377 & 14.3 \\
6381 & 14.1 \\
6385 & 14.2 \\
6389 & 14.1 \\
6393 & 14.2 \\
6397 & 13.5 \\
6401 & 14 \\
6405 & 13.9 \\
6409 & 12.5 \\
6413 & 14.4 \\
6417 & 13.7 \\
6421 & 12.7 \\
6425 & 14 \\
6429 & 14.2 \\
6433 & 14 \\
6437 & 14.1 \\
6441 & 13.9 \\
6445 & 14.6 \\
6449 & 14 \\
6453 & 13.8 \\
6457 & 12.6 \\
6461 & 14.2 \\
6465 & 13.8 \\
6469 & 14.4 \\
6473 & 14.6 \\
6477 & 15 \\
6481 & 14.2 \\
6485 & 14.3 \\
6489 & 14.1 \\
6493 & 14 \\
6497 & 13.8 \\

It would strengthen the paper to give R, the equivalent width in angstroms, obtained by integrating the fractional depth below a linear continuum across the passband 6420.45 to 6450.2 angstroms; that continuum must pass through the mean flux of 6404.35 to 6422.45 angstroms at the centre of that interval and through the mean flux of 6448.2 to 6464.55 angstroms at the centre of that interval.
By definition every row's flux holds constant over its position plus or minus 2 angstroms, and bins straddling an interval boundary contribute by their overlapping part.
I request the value -1.0 angstroms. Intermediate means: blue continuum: 13.4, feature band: 14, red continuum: 13.6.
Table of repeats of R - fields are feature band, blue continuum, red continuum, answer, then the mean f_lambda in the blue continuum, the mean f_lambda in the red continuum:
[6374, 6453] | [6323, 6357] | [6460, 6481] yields 1.4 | 13.9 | 14.4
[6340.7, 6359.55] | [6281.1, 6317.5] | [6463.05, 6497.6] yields 0.3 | 13.9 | 14.3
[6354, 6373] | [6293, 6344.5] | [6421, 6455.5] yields 0.2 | 13.9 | 14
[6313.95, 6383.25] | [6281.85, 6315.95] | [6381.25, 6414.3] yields 0.1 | 13.9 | 13.9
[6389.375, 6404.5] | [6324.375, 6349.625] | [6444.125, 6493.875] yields 0.1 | 14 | 14.1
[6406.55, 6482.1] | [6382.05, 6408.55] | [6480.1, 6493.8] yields 0.6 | 13.9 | 14.2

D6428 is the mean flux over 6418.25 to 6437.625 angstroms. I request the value 13.8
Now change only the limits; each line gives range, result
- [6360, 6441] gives 13.9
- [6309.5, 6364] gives 13.7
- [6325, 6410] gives 13.9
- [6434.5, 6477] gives 14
